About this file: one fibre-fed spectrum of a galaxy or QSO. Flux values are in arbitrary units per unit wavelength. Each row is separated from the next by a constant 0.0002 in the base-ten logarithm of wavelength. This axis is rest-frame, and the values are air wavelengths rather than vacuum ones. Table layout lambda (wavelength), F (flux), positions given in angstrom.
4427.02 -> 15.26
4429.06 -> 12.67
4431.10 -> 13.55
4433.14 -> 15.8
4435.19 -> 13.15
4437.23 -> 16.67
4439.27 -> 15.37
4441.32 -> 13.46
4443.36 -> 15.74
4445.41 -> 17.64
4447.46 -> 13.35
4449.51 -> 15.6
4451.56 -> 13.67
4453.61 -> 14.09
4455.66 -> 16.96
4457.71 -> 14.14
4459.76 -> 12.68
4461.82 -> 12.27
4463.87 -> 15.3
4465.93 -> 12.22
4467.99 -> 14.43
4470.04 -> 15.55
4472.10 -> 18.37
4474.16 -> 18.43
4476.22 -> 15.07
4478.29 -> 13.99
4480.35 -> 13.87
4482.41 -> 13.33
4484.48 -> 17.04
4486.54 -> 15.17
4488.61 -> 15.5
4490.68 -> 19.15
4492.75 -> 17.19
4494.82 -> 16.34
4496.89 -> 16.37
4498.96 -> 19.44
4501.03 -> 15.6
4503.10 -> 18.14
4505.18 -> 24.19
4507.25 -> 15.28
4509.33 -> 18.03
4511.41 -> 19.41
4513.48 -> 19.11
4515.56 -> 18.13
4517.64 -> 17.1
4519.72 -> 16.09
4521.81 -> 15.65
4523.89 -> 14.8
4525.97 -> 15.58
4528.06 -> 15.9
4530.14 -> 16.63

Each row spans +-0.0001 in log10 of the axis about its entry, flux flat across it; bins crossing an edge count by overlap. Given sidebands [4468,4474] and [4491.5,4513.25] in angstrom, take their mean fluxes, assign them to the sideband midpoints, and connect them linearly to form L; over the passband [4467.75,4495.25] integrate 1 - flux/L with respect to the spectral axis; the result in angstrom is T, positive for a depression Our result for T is 1.92 angstrom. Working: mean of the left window 16.8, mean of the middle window 16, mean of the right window 18.1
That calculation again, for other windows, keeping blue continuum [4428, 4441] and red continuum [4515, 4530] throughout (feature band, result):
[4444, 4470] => 0.81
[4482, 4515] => -3.89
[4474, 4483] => 0.37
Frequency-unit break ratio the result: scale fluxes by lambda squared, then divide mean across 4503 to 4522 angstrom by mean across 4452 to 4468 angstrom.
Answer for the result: 1.3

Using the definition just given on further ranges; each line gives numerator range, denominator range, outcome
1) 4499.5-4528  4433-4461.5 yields 1.22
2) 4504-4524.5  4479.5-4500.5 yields 1.10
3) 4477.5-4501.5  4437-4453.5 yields 1.09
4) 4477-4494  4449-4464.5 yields 1.11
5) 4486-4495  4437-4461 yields 1.15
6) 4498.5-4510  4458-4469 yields 1.40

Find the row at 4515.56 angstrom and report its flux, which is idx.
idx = 18.13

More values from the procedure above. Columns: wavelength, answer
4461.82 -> 12.27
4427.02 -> 15.26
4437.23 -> 16.67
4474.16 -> 18.43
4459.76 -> 12.68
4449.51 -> 15.6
